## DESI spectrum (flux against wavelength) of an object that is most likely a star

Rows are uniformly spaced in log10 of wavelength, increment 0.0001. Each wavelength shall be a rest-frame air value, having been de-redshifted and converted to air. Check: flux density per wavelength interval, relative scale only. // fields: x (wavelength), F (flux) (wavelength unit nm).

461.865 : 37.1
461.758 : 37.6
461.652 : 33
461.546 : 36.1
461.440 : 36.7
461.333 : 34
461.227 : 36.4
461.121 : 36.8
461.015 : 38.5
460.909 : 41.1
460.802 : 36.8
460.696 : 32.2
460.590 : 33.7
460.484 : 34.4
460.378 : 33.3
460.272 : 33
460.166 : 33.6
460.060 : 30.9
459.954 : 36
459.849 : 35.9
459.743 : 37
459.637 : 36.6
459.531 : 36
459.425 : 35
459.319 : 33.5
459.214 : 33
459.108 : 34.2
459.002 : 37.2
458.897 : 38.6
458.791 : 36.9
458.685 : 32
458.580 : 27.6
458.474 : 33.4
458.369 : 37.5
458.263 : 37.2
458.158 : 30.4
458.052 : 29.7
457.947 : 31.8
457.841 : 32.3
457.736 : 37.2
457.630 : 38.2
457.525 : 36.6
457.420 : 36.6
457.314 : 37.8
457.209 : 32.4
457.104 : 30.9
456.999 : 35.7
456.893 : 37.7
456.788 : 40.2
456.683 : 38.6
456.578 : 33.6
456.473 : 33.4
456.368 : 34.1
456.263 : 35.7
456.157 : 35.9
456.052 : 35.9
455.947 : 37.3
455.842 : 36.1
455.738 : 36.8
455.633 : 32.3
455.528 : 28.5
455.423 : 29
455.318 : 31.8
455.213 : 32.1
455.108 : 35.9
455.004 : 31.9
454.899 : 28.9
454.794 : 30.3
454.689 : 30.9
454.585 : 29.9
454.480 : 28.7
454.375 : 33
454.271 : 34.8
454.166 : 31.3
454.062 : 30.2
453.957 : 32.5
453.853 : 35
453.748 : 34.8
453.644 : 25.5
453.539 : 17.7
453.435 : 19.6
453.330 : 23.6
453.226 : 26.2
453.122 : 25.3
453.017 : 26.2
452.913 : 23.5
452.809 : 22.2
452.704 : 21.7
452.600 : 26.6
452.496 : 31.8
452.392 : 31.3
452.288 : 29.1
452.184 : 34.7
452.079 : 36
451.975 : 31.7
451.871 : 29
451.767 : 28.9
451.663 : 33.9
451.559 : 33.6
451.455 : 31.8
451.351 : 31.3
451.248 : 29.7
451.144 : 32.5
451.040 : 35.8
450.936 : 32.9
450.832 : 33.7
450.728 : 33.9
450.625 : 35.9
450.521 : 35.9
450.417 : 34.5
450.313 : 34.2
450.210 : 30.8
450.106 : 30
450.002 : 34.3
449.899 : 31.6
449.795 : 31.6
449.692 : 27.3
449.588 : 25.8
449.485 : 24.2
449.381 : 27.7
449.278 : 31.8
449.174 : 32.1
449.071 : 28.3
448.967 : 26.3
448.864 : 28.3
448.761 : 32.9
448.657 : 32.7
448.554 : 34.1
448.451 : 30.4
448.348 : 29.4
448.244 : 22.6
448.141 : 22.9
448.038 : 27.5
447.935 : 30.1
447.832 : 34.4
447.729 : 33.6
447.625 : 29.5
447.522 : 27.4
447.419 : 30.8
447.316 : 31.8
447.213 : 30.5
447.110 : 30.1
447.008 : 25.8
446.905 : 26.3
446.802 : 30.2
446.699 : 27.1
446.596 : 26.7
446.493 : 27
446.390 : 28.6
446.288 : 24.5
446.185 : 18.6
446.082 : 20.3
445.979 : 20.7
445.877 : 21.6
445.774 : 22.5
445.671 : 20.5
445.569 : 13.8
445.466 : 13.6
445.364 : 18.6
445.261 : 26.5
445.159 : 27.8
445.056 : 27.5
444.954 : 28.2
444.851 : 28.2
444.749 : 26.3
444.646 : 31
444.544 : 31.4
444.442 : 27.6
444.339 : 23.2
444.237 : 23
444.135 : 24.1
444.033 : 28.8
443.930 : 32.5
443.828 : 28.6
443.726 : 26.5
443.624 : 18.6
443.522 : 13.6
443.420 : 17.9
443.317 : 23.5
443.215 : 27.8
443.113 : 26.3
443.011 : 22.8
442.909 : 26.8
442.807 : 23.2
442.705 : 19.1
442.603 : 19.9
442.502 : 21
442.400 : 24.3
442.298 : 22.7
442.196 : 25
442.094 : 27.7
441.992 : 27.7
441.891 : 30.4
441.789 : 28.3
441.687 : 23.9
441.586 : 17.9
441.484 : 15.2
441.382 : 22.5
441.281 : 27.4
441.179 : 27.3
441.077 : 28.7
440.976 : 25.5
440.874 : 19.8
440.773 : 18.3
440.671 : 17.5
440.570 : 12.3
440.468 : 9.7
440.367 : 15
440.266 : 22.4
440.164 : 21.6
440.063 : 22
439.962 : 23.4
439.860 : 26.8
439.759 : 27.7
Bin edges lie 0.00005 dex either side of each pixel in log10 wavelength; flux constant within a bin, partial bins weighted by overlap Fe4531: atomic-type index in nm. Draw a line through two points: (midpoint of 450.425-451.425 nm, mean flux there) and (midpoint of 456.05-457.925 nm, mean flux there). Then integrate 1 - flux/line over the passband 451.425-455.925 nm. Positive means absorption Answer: 0.60 nm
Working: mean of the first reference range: 33.5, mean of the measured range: 29.9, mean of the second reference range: 35.6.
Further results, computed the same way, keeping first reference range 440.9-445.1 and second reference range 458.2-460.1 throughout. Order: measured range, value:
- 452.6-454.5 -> 0.25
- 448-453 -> -0.14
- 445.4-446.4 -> 0.25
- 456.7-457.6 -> -0.07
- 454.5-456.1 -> 0.01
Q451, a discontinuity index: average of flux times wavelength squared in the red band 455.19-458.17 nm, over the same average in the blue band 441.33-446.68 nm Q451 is 1.5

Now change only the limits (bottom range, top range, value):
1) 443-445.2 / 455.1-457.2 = 1.41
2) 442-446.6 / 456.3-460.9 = 1.55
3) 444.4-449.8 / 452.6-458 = 1.22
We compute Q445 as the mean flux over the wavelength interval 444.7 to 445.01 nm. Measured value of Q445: 27.6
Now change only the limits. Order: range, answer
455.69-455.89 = 36.6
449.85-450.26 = 31.7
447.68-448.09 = 31.4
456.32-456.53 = 33.8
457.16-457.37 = 35.1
